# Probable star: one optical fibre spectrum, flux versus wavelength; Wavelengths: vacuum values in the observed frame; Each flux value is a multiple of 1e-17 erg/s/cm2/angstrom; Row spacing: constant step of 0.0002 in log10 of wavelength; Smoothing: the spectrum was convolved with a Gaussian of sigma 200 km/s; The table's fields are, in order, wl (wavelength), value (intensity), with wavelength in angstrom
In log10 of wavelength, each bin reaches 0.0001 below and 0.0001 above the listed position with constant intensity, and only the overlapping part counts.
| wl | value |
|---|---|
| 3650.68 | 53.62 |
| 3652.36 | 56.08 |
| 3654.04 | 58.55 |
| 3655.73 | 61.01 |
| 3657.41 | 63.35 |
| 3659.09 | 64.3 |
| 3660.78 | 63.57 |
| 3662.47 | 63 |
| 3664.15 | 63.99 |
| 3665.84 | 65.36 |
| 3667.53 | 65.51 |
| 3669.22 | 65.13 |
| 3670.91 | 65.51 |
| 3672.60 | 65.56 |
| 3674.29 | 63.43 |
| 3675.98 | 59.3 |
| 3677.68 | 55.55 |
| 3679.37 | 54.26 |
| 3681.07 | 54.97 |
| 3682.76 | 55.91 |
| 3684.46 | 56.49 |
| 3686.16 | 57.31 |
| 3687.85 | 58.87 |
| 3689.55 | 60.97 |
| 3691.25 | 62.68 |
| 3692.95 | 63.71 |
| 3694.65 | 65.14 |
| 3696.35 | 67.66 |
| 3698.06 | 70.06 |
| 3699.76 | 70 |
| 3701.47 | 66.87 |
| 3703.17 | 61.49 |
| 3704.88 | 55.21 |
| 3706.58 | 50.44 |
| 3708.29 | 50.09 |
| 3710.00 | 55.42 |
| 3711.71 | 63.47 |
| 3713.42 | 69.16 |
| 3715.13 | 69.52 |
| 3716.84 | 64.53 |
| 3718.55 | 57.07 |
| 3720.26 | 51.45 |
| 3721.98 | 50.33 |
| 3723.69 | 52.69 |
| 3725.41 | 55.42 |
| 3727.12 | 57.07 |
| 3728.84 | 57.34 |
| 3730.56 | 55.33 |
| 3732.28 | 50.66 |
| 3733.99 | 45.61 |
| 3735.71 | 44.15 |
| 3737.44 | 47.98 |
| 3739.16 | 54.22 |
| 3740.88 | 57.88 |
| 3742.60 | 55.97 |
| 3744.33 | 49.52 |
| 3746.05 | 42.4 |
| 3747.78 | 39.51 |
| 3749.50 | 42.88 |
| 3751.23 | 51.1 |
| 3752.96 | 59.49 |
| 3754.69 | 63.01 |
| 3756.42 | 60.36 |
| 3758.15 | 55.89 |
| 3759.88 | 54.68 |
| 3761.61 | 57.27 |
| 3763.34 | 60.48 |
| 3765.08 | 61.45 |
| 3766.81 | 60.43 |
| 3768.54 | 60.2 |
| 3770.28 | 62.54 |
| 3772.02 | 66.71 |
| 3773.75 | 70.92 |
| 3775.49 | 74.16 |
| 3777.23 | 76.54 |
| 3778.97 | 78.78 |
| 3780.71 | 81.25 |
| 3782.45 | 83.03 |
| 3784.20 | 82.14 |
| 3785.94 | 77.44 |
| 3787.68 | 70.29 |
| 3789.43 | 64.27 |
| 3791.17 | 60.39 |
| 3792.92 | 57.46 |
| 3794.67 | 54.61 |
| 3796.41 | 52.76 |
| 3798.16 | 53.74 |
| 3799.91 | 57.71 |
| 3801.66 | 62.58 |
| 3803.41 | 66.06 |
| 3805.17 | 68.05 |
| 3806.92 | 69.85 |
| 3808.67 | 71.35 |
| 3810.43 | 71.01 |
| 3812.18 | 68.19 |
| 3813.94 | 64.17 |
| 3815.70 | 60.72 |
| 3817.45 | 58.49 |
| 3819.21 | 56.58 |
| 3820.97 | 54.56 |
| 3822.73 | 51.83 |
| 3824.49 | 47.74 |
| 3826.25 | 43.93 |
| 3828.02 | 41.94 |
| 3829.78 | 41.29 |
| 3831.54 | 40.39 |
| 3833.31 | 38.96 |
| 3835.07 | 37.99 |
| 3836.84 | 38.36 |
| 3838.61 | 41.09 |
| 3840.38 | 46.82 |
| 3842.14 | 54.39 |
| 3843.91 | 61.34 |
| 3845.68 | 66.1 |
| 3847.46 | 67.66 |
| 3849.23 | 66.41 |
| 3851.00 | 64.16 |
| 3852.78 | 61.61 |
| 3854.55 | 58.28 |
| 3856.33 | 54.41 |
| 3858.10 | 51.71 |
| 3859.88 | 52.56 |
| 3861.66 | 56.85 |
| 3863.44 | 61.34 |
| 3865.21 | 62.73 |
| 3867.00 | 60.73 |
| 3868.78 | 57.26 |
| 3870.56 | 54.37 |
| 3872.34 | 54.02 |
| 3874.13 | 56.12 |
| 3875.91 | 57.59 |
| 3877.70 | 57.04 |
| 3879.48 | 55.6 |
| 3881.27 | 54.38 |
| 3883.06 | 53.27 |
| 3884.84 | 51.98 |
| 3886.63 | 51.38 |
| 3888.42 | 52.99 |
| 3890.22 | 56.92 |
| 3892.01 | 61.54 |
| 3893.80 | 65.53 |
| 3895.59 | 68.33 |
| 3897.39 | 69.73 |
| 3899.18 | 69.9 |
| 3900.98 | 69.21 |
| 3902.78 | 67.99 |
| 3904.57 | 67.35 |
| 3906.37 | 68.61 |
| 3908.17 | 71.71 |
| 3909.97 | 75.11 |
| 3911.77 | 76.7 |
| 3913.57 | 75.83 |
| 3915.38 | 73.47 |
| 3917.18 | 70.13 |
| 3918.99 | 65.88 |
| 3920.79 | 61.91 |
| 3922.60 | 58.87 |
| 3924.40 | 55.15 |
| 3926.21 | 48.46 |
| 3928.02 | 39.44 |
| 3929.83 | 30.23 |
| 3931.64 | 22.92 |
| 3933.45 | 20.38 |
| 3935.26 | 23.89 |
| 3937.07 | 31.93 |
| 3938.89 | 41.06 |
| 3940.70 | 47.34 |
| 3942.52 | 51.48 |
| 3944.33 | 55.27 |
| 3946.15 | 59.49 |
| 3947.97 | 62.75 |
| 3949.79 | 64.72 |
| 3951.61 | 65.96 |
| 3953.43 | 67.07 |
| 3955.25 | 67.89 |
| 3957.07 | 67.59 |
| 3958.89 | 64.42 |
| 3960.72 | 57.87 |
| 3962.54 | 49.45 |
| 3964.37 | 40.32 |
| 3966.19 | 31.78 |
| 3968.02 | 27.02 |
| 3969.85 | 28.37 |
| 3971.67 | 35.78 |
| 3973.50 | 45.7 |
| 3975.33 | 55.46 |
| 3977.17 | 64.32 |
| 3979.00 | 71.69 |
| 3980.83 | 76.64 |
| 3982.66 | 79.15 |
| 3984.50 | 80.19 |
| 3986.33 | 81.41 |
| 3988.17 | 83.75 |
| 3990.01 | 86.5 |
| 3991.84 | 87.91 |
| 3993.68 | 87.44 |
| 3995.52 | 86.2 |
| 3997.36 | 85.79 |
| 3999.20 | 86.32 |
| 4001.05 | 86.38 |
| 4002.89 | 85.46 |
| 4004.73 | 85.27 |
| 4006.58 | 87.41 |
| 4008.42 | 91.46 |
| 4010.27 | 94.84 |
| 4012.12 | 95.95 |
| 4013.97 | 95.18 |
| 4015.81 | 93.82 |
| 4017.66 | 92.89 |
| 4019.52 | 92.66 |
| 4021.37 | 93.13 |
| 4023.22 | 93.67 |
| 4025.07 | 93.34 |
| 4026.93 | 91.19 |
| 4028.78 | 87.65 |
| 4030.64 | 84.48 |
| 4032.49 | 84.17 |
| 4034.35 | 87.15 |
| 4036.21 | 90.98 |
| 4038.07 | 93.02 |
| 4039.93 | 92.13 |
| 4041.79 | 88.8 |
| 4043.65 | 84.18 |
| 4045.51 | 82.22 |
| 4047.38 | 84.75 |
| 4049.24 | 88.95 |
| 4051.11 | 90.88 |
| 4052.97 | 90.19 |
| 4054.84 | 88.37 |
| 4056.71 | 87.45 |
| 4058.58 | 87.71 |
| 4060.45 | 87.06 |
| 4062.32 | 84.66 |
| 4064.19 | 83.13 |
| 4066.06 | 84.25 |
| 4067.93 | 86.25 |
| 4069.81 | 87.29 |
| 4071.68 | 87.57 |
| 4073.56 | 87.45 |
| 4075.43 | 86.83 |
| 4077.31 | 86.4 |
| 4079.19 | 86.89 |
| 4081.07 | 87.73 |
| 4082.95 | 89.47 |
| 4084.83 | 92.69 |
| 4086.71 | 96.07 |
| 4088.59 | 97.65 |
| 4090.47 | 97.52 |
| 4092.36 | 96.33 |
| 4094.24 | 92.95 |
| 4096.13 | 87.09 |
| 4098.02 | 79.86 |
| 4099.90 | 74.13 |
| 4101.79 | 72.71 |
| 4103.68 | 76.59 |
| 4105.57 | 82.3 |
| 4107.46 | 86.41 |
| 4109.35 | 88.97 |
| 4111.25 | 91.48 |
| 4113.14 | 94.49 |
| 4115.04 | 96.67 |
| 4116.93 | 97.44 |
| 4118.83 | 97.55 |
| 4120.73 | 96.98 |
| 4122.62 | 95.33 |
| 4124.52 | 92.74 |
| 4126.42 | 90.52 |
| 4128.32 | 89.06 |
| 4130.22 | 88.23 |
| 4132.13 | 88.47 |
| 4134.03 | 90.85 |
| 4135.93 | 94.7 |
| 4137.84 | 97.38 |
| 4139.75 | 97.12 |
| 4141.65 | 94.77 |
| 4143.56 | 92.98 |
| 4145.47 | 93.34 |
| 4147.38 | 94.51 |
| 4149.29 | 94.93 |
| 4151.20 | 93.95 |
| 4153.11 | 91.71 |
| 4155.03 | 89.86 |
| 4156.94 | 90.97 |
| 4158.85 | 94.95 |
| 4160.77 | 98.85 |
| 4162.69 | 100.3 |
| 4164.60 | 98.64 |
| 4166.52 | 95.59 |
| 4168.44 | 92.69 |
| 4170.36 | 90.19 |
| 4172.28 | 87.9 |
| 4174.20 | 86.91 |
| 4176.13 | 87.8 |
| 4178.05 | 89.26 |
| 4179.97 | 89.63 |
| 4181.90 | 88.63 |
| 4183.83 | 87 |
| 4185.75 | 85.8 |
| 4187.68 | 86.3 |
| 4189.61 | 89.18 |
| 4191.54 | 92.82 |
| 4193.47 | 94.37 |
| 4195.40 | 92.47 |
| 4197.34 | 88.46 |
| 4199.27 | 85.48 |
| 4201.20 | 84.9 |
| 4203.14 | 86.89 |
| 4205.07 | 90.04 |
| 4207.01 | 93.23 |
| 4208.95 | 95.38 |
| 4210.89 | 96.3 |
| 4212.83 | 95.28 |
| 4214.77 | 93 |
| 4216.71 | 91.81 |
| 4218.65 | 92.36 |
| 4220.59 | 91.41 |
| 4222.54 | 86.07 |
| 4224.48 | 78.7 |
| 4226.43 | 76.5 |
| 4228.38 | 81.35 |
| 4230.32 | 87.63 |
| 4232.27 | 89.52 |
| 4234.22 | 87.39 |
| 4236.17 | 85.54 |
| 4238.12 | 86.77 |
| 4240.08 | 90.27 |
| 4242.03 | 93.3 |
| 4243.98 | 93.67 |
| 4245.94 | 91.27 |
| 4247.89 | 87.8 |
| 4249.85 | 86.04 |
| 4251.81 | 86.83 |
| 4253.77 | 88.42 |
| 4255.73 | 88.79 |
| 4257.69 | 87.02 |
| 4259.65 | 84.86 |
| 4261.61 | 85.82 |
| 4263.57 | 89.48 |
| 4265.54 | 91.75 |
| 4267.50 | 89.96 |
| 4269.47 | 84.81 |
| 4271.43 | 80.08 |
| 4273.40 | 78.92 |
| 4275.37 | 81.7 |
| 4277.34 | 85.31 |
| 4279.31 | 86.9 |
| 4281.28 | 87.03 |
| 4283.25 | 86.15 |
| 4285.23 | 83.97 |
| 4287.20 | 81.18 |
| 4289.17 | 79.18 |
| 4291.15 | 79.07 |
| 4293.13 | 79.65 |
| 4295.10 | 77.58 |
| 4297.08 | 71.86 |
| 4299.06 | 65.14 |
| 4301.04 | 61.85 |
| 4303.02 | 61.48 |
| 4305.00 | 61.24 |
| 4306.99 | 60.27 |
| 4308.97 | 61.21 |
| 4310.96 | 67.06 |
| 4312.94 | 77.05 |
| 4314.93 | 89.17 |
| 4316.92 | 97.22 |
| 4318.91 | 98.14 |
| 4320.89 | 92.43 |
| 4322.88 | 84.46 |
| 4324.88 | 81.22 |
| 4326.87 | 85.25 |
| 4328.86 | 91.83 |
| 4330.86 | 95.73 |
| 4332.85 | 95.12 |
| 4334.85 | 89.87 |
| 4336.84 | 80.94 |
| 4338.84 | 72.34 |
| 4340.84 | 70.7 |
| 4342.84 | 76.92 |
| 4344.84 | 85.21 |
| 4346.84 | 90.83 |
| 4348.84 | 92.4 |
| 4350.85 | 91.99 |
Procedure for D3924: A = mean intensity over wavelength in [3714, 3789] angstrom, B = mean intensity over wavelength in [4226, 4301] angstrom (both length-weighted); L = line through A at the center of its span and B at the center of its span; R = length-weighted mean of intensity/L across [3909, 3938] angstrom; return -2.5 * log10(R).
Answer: 0.29 mag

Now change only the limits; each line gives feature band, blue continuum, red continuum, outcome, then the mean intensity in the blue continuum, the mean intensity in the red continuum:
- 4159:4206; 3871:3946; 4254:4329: -0.22 mag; 56.3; 80.9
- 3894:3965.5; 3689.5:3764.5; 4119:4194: 0.26 mag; 56.7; 92.2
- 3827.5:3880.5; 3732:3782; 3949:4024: 0.20 mag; 58.5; 73.6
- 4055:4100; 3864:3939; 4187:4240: -0.18 mag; 57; 88.9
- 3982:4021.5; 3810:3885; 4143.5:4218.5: -0.22 mag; 54.7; 91.6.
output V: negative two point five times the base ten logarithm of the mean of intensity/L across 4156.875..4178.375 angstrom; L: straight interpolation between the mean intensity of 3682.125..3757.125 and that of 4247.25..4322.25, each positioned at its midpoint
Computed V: -0.22 mag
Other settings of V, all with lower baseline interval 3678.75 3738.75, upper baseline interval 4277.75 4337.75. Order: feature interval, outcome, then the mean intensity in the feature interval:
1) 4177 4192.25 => -0.17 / 88.5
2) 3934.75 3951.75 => 0.31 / 50.3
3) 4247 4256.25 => -0.12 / 87.4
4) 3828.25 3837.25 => 0.50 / 39.7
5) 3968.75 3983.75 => 0.19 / 57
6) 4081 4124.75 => -0.23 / 90.1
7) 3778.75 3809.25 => -0.10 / 67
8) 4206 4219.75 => -0.22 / 93.9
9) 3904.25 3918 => -0.11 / 72.6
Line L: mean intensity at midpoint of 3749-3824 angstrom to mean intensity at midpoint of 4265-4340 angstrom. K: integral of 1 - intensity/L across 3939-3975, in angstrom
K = 9.0 angstrom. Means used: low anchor 63.6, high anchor 80.8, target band 51.9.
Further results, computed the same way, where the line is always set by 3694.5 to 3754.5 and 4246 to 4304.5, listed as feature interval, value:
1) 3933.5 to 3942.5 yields 4.08 angstrom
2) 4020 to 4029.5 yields -2.96 angstrom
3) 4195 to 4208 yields -1.68 angstrom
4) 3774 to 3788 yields -4.64 angstrom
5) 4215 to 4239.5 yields -2.10 angstrom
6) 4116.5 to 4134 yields -4.17 angstrom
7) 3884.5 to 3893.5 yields 1.10 angstrom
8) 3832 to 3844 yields 3.31 angstrom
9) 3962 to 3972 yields 4.82 angstrom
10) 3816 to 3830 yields 2.34 angstrom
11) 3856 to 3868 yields 0.97 angstrom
